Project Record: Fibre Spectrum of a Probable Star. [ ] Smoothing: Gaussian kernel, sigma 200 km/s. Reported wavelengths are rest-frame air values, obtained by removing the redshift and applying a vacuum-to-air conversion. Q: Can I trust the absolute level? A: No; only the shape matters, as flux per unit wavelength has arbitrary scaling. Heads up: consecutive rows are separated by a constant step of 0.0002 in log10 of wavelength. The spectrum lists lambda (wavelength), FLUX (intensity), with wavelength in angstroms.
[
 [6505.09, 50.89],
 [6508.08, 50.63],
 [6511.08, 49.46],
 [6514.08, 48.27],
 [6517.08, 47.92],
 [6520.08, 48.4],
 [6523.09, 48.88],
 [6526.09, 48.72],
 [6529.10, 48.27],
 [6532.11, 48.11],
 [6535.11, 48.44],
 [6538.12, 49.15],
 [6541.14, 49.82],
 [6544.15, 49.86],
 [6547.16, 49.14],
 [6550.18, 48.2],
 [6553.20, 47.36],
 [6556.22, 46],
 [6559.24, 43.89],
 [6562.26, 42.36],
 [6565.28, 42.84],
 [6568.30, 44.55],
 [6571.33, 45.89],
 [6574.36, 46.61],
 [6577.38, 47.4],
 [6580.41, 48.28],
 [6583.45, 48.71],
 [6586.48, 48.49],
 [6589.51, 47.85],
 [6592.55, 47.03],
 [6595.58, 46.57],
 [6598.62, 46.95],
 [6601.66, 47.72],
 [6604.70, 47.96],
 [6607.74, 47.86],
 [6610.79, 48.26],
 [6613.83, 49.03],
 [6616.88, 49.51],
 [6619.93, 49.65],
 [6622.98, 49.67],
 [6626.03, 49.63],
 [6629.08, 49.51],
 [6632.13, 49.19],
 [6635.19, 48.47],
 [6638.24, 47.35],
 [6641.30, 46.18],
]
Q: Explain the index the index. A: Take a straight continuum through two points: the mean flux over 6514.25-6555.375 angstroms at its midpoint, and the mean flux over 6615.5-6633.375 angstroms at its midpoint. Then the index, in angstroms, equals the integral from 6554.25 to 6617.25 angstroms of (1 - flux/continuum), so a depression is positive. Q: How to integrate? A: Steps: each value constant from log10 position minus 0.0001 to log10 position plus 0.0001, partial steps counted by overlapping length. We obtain 3.0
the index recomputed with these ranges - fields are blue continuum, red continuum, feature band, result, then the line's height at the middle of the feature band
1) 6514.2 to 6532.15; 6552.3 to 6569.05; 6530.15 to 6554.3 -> -1.3 angstroms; 46.4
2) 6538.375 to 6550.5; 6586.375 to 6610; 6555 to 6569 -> 1.4 angstroms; 48.7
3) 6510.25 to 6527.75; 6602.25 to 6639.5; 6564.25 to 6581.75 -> 1.0 angstroms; 48.7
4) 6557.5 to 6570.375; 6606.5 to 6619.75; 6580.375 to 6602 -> -0.6 angstroms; 46.4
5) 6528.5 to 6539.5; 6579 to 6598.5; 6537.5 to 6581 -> 1.4 angstroms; 48.2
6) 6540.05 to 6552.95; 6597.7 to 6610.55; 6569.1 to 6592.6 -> 0.4 angstroms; 48.2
